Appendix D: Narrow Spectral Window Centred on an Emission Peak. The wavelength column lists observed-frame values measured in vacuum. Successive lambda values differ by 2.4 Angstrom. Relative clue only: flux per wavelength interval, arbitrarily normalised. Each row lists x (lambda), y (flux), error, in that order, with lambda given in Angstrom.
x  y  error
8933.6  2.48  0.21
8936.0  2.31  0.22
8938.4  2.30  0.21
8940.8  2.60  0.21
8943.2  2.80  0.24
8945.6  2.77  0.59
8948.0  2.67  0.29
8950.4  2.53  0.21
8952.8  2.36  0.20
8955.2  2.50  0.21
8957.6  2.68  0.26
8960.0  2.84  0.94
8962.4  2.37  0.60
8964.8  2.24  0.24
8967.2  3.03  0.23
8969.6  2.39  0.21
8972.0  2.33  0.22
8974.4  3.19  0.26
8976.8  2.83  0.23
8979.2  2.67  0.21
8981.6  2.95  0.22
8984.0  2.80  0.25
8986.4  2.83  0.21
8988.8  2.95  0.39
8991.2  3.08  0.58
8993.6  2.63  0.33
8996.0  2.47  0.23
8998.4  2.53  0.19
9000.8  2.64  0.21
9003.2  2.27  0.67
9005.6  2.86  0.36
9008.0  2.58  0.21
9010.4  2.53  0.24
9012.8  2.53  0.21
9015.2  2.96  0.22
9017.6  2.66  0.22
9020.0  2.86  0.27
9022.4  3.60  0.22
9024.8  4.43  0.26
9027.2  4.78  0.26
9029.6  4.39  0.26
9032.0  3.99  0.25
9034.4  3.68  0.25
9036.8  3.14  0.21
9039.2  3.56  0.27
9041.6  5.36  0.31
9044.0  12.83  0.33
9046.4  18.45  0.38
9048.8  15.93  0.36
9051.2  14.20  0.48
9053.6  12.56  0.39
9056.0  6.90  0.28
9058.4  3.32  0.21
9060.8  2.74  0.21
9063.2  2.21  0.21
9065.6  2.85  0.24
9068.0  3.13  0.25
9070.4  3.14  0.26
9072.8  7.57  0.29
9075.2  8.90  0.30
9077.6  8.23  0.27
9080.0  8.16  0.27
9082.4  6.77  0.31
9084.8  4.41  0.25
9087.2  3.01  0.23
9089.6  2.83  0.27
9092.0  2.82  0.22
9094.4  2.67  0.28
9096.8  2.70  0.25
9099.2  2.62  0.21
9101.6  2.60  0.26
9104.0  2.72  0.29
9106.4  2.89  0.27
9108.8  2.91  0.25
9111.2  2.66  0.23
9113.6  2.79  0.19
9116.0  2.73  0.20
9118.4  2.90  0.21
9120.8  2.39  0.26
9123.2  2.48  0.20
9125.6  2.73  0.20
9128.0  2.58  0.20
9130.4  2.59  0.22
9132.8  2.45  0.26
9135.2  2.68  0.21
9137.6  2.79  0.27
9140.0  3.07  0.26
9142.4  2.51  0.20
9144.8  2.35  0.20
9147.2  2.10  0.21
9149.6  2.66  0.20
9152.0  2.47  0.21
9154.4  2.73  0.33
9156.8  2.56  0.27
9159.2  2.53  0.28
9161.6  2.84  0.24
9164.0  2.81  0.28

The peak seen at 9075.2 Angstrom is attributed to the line [N II]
